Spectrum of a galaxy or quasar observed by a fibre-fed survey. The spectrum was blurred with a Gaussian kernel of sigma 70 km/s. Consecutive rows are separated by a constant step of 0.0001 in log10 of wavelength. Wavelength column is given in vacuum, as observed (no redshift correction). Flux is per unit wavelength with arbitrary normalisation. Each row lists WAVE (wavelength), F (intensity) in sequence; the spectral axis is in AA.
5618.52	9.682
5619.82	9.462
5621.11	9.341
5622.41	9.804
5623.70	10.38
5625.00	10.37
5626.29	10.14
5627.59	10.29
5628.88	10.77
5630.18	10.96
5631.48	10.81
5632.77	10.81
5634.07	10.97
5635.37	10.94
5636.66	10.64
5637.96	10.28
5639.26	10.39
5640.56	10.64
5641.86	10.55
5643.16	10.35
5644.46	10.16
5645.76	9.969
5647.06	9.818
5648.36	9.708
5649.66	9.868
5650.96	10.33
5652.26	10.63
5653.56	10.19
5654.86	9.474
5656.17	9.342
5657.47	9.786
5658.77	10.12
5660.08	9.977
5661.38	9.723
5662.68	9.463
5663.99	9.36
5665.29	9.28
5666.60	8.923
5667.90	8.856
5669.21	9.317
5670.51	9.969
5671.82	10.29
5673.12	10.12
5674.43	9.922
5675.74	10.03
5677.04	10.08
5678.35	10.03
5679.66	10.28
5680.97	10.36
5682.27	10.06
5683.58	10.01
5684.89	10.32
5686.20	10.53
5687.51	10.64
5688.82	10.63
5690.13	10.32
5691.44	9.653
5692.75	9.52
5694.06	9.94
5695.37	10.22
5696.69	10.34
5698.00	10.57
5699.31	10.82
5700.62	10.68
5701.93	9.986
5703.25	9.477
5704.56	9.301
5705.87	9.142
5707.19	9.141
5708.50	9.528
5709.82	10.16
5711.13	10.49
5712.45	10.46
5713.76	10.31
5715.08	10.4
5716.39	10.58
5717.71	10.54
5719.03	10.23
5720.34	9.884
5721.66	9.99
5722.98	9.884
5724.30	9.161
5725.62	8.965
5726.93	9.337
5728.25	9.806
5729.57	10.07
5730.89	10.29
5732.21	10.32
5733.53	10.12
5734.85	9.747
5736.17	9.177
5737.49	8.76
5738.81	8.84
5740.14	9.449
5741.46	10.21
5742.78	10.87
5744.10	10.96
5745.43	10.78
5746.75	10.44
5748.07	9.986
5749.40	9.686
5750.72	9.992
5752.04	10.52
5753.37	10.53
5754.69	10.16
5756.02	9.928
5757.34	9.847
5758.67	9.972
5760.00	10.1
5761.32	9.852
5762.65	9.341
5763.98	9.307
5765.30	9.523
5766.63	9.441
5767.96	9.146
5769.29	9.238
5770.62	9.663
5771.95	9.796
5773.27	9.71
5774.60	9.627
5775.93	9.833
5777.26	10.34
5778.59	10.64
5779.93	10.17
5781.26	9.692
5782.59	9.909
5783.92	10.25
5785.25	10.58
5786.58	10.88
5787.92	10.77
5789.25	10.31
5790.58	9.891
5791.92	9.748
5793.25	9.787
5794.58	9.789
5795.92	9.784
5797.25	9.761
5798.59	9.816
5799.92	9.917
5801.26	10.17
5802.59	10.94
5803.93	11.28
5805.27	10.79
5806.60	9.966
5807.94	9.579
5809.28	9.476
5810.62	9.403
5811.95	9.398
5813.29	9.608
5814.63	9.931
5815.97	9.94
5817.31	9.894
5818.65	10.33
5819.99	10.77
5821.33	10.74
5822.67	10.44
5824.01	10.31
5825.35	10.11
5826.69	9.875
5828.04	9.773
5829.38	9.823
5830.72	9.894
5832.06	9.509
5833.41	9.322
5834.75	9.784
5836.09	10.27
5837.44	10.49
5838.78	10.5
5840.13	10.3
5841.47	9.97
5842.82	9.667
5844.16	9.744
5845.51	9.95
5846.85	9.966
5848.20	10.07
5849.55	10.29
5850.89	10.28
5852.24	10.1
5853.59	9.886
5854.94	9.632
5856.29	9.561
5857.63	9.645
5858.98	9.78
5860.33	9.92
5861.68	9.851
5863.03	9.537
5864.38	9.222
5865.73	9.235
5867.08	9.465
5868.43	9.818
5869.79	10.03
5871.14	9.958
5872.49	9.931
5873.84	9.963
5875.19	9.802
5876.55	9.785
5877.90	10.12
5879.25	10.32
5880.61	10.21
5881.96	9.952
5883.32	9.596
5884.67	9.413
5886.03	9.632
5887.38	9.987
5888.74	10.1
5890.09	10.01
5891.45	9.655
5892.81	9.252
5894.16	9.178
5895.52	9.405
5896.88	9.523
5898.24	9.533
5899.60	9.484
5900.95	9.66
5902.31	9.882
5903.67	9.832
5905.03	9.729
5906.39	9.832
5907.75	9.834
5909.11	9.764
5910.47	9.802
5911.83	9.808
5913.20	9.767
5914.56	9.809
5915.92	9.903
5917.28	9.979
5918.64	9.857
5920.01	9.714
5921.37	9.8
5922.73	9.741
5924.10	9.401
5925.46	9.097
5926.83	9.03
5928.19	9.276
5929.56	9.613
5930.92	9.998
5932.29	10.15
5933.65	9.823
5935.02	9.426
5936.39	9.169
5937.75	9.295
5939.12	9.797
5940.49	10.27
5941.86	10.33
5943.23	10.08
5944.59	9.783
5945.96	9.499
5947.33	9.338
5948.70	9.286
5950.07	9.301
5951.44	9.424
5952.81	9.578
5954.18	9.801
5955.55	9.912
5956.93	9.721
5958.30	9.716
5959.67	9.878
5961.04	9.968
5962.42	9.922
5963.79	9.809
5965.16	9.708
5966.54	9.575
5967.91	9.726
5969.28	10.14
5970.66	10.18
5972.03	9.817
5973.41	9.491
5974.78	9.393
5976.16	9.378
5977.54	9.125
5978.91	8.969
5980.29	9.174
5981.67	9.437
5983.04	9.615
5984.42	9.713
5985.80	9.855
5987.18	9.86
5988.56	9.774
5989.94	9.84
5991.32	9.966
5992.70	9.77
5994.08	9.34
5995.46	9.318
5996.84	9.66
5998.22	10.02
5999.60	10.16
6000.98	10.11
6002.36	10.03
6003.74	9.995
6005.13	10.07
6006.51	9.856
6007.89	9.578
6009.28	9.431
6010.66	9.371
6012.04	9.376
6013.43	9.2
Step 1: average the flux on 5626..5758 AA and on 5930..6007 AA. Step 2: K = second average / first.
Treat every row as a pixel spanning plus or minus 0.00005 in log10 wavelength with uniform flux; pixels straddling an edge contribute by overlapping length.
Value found 0.97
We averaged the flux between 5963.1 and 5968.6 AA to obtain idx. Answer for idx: 9.72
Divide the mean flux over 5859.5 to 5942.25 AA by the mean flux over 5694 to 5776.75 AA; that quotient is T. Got 0.98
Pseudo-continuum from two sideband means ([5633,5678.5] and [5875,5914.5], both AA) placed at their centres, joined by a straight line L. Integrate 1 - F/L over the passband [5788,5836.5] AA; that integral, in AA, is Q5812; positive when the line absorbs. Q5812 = -0.9 AA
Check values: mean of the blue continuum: 9.99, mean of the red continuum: 9.75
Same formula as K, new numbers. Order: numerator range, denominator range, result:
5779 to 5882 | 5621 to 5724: 0.99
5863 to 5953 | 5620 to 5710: 0.96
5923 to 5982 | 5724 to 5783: 0.98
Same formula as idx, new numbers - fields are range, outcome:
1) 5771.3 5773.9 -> 9.79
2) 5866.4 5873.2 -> 9.84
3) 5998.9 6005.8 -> 10.1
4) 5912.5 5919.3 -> 9.86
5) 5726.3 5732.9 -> 9.96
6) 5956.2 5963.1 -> 9.83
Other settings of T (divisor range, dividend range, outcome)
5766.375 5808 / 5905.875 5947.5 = 0.97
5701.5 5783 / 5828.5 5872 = 1.00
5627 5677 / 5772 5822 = 1.00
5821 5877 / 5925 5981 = 0.97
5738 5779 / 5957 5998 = 0.97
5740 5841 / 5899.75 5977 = 0.97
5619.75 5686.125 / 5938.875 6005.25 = 0.96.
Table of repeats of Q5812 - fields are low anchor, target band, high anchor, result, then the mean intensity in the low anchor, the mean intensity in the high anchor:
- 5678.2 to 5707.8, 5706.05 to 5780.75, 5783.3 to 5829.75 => 1.39 AA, 10.1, 10.1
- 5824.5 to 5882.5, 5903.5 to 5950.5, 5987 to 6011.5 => 0.71 AA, 9.89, 9.78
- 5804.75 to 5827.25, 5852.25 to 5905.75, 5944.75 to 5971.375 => 0.84 AA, 10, 9.71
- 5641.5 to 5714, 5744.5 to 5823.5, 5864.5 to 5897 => -1.31 AA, 9.97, 9.76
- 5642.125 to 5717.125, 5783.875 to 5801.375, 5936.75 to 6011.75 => -0.39 AA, 9.99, 9.7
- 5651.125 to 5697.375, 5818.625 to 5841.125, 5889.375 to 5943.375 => -0.80 AA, 9.94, 9.68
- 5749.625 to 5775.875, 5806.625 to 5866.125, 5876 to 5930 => -1.03 AA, 9.78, 9.71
